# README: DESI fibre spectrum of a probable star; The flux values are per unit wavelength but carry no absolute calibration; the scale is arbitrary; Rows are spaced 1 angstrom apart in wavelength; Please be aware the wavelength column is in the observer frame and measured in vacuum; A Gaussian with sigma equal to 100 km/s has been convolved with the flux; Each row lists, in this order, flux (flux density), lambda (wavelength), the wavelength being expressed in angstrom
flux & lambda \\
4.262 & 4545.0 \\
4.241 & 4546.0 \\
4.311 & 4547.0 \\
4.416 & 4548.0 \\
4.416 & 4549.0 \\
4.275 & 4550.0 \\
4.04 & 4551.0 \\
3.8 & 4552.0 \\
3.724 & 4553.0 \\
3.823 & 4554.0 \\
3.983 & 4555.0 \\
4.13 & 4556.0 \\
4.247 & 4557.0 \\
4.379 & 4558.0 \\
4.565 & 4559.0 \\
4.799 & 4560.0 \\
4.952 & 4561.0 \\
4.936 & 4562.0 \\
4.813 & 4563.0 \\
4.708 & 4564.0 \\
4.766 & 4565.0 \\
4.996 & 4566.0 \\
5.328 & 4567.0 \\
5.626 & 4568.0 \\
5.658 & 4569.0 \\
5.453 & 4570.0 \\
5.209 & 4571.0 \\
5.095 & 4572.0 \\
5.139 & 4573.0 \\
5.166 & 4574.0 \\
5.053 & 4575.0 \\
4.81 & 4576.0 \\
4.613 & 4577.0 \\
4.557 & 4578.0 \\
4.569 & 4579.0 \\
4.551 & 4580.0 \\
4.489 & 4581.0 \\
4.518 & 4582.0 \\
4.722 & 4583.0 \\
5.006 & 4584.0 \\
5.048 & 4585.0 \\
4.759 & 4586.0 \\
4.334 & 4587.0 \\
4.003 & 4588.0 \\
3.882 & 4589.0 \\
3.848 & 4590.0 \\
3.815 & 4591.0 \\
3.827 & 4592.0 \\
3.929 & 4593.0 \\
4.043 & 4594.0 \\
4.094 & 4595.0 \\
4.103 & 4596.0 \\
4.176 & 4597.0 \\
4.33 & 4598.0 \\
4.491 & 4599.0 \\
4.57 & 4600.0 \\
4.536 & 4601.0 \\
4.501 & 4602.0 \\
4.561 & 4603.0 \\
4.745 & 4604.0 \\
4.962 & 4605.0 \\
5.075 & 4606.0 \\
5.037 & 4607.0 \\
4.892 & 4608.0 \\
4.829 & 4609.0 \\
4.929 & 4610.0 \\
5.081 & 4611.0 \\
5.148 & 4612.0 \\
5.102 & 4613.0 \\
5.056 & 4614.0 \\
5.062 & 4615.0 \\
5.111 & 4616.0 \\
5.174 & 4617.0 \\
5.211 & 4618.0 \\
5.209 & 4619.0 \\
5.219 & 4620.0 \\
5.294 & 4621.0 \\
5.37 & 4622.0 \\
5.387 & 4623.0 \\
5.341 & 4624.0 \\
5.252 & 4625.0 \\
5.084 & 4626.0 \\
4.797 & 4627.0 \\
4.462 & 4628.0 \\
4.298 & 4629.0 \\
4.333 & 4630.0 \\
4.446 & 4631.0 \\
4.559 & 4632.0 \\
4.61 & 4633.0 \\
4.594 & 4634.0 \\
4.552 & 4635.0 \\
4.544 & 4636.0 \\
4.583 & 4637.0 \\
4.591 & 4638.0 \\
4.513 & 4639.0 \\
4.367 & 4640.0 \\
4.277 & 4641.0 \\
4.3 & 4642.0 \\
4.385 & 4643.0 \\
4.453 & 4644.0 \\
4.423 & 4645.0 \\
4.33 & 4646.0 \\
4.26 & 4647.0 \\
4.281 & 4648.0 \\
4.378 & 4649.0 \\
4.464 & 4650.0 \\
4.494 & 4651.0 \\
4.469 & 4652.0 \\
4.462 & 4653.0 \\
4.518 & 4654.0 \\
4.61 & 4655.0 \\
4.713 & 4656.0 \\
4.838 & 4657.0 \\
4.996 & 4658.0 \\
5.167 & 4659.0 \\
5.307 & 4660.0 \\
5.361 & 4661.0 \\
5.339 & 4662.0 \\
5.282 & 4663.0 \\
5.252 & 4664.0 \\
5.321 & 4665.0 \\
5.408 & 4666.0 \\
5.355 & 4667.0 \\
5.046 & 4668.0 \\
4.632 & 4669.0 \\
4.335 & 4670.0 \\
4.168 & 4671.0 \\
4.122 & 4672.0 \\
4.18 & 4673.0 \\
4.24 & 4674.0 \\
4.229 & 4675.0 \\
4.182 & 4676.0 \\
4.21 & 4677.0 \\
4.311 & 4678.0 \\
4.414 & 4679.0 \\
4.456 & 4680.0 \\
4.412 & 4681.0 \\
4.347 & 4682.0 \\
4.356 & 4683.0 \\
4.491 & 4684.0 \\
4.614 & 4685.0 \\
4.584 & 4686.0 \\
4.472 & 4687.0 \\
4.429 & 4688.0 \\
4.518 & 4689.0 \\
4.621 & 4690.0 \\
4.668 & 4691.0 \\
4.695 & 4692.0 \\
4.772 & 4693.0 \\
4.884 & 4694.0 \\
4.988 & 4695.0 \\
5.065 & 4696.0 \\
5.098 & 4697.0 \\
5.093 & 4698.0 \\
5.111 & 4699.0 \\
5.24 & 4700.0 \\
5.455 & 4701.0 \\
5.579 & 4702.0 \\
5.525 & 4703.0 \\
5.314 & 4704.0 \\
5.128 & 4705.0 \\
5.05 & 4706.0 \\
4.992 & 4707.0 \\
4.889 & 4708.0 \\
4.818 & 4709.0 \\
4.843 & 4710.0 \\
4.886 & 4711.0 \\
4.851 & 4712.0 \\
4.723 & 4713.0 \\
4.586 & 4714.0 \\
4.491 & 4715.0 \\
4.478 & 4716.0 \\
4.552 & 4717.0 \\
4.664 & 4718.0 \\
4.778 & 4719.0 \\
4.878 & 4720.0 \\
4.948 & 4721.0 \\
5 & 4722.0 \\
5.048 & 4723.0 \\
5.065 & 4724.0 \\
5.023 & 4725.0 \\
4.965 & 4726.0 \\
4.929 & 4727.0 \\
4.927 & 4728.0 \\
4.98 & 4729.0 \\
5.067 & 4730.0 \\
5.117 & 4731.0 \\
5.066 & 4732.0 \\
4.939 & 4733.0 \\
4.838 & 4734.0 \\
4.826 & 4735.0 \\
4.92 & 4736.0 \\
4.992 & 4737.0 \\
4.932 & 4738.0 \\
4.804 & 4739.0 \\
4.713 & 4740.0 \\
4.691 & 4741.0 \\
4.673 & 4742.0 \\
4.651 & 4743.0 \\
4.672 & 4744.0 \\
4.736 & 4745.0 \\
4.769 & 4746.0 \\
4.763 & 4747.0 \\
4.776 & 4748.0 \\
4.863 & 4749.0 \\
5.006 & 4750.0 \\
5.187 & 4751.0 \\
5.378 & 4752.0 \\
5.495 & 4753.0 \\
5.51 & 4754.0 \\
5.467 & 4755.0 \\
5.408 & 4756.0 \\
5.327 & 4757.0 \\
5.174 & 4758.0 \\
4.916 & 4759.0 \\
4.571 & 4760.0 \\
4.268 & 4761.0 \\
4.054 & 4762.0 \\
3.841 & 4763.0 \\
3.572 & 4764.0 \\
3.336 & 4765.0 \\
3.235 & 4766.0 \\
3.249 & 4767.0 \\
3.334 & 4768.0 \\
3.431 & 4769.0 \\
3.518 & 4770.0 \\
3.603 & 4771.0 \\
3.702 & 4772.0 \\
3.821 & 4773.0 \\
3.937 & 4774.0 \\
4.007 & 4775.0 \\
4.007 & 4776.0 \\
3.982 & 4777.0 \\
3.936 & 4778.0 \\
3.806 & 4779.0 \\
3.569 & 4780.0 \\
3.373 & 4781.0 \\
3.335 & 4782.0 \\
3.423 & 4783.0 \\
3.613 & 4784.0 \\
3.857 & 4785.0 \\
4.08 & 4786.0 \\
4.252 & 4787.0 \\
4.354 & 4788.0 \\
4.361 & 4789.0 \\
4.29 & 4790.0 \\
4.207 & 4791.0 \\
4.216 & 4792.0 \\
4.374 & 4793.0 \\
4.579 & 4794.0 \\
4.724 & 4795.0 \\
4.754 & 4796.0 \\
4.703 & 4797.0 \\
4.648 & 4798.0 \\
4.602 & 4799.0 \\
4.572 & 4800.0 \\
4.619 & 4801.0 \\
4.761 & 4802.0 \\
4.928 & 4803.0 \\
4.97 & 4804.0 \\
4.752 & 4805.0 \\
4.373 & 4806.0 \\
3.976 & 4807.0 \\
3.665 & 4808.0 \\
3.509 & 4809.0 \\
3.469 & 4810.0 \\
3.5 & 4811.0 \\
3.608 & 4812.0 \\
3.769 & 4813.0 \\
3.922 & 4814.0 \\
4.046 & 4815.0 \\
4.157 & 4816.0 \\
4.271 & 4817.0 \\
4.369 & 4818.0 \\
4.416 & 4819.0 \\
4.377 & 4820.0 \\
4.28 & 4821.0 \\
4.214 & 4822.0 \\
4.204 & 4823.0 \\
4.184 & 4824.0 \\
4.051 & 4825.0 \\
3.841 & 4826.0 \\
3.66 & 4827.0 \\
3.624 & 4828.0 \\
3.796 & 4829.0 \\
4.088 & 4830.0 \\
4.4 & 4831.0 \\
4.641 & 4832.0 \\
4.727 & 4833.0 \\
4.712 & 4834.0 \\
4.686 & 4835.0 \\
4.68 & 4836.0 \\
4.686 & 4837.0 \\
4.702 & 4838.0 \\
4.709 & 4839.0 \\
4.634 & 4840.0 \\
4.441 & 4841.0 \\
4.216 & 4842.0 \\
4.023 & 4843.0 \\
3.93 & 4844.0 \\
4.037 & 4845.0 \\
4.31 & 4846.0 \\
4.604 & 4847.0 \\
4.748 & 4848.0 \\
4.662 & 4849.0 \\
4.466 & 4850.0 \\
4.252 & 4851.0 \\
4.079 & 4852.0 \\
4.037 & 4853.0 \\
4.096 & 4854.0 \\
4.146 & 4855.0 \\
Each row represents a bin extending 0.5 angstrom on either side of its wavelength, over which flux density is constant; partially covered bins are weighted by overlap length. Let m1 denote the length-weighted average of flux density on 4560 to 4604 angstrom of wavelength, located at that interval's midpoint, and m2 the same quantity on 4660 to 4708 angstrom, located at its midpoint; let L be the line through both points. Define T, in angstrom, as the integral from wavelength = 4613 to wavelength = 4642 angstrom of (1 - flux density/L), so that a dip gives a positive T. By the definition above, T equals -0.7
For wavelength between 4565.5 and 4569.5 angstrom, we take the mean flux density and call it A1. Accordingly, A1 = 5.4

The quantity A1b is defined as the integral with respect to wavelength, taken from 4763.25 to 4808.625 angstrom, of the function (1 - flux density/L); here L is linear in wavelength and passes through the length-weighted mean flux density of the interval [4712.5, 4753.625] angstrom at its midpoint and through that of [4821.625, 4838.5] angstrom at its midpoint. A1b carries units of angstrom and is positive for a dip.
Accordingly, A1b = 5.0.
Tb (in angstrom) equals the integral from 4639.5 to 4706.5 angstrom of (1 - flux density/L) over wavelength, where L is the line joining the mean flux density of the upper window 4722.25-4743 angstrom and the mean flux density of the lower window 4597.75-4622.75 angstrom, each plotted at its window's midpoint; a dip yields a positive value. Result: 3.0 angstrom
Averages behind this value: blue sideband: 4.95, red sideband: 4.92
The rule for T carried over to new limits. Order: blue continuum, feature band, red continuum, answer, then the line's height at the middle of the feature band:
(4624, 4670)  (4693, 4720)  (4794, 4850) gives -2.3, 4.57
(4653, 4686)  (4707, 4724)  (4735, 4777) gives -0.8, 4.57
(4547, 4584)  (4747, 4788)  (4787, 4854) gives 1.8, 4.38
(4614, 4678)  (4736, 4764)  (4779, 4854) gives -2.7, 4.43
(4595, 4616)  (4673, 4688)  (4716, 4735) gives 1.5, 4.86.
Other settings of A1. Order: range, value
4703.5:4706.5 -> 5.16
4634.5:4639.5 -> 4.56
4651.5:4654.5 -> 4.48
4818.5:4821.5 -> 4.36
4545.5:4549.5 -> 4.35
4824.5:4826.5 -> 3.95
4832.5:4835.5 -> 4.71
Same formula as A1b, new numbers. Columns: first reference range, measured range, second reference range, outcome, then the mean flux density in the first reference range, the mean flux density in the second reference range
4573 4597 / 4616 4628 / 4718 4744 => -1.6 angstrom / 4.43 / 4.9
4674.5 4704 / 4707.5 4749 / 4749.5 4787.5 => -3.7 angstrom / 4.73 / 4.15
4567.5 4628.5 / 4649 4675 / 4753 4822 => -1.2 angstrom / 4.79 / 4.17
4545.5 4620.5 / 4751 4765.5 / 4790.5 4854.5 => -1.2 angstrom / 4.65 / 4.3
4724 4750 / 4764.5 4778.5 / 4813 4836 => 2.9 angstrom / 4.87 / 4.21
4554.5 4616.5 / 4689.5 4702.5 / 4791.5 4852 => -1.5 angstrom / 4.69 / 4.31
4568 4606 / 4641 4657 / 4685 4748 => 1.0 angstrom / 4.59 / 4.88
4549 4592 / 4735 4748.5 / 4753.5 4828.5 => -1.7 angstrom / 4.61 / 4.14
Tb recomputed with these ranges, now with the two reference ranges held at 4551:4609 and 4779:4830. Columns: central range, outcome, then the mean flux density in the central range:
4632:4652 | 0.1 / 4.45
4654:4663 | -1.2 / 5.03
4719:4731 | -1.9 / 4.98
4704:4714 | -1.3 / 4.91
